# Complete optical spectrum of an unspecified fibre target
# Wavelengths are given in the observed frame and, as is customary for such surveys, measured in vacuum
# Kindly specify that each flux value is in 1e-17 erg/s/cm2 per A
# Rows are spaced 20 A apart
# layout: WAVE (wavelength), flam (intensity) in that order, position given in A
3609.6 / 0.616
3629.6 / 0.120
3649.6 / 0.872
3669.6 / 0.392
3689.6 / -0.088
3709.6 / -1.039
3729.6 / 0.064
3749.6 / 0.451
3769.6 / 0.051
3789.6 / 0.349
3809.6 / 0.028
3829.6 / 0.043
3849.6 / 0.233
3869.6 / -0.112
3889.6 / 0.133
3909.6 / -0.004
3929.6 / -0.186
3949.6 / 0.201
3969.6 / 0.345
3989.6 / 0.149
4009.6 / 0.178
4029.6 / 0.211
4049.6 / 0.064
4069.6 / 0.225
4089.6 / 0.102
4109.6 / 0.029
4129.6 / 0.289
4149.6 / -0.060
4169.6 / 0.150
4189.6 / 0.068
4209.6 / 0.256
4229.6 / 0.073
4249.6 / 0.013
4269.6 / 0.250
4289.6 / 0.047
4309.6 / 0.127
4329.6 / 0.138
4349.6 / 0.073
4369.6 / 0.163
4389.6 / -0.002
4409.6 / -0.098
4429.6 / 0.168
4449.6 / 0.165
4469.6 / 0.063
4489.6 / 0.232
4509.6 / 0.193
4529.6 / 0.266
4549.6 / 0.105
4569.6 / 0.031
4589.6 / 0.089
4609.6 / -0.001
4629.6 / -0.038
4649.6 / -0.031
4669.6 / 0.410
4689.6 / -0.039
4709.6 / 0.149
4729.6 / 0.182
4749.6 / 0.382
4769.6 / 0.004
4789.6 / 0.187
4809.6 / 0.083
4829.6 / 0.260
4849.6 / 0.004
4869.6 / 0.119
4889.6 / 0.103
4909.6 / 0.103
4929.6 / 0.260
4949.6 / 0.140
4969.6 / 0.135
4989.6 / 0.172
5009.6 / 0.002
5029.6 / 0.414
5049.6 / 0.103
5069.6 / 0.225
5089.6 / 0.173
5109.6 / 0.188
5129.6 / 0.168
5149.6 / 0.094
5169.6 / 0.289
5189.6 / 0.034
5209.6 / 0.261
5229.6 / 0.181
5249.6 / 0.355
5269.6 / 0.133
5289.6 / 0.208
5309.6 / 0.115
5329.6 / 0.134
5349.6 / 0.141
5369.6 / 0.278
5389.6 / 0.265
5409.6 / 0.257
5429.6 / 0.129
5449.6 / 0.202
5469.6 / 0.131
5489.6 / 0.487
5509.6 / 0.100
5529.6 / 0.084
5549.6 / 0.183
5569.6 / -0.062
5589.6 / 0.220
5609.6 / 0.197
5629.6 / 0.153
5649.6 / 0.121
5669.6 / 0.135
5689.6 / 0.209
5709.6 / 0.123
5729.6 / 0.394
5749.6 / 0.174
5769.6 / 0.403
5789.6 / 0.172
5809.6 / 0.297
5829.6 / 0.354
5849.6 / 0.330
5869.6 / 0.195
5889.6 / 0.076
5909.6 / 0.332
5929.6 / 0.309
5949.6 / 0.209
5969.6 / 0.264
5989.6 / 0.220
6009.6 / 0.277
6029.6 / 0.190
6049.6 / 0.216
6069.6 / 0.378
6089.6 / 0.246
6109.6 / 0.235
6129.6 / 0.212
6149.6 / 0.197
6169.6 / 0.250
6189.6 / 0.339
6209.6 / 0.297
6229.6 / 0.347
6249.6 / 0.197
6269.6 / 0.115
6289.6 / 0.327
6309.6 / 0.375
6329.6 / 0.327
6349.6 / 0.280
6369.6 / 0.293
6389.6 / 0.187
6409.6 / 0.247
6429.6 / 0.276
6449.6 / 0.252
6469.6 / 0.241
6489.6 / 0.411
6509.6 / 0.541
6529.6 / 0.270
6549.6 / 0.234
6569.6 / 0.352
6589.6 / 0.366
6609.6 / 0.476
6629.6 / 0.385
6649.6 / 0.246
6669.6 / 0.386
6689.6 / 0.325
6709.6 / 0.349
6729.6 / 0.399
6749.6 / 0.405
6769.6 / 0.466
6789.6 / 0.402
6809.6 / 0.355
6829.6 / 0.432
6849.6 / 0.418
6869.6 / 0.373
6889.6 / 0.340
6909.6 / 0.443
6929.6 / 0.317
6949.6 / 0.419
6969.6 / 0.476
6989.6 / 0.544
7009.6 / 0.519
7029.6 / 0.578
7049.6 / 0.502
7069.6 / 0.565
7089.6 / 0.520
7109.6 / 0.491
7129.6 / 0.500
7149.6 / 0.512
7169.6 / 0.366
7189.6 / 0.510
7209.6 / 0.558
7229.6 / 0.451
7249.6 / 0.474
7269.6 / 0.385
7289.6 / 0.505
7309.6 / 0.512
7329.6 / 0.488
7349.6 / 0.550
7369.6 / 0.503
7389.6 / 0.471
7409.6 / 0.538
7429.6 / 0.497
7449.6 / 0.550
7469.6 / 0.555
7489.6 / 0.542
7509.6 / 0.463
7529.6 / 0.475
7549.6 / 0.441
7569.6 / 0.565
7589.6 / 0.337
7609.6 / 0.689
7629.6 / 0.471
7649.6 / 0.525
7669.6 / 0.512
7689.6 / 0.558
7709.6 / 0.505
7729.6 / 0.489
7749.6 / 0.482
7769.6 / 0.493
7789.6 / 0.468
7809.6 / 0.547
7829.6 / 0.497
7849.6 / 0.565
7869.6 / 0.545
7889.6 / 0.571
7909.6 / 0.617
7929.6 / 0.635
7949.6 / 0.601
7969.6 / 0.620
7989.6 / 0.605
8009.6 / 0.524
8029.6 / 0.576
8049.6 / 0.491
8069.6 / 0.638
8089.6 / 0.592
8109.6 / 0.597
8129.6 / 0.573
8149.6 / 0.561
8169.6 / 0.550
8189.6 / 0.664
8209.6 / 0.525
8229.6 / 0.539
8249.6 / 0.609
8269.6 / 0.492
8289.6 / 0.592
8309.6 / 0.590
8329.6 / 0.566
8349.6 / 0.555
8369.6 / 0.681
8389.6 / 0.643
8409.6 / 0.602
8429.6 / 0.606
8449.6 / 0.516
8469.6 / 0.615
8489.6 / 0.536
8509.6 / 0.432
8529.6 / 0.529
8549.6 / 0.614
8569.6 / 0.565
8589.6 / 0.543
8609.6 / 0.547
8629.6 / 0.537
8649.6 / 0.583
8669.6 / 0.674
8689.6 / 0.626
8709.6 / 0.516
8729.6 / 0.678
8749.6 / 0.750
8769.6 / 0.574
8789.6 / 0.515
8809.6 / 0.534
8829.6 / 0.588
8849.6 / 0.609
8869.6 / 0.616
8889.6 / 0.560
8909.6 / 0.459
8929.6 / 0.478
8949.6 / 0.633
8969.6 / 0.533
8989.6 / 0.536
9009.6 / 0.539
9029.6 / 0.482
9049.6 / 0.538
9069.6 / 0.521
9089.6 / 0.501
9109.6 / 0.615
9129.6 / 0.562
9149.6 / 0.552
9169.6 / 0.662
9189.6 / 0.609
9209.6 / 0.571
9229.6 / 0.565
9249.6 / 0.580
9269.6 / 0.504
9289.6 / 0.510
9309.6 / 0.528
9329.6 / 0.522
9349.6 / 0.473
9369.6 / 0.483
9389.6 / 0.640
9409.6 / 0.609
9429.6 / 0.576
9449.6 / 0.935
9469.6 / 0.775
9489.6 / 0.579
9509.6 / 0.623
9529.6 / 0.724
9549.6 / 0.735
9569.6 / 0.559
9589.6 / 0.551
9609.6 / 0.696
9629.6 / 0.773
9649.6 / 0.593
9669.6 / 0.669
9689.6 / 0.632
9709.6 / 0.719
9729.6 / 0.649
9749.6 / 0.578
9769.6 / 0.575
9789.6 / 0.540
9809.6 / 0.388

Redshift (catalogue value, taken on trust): 0.75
